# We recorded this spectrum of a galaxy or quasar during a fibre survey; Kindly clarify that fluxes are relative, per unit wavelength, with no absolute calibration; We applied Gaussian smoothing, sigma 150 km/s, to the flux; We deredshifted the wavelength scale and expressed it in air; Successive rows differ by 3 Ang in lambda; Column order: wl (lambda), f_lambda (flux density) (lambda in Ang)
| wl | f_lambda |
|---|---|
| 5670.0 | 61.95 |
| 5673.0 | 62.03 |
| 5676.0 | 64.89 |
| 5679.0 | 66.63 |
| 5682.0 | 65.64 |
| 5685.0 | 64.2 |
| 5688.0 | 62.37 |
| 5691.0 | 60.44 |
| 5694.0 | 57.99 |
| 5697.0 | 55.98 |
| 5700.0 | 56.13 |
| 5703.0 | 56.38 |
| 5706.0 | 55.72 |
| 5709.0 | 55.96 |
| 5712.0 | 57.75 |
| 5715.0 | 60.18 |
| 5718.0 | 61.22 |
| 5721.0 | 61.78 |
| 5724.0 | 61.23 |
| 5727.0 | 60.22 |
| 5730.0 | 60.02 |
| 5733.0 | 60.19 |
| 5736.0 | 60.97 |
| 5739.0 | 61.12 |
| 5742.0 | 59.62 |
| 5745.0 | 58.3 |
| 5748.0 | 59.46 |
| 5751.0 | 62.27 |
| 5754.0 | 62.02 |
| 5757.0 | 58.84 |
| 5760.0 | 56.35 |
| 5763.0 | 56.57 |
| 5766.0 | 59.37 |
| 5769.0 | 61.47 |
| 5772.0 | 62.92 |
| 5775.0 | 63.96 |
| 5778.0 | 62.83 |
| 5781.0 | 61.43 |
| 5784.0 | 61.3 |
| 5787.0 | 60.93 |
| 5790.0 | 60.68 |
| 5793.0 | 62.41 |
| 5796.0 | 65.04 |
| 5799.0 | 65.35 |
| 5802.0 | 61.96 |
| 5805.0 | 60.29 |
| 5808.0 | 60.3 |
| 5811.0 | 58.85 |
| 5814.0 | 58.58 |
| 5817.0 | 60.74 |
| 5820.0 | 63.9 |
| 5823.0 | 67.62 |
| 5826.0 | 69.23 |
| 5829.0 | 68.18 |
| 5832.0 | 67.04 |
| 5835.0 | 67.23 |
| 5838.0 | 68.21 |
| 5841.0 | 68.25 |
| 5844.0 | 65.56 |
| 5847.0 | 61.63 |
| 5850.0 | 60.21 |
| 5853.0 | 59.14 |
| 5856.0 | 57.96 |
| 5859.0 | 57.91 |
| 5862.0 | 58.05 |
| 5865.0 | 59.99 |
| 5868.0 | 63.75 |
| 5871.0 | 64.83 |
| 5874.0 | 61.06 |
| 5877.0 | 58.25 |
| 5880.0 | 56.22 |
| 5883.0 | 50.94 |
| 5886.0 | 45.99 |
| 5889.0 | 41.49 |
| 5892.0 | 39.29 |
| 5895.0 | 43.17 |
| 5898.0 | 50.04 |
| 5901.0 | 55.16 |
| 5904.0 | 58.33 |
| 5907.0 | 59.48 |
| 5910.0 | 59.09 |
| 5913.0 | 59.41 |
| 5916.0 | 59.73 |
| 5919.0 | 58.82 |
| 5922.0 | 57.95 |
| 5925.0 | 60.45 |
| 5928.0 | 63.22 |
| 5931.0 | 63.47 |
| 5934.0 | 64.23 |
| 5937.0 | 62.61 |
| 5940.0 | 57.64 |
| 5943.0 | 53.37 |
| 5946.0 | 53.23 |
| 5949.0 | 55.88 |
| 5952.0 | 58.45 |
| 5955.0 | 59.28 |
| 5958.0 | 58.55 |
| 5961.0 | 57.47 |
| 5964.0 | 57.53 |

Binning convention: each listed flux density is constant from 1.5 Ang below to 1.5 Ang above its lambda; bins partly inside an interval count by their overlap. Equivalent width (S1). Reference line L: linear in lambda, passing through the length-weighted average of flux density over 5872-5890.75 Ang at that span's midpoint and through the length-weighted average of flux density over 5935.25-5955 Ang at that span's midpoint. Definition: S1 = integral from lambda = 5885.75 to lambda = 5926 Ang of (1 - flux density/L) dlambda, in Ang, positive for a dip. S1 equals 0.6 Ang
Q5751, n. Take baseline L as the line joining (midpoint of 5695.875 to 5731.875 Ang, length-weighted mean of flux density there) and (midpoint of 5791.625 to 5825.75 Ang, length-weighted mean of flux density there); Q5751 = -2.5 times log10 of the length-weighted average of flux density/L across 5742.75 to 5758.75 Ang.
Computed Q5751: 0.00 mag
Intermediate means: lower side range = 58.6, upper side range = 62.5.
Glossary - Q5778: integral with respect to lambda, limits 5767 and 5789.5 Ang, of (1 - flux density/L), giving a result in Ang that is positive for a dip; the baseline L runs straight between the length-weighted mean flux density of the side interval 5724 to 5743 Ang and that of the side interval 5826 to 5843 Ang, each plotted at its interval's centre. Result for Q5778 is 0.61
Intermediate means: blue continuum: 60.4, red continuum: 67.8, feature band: 62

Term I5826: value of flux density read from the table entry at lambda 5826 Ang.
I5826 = 69.23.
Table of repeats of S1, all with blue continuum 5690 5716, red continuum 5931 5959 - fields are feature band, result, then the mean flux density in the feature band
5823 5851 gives -4.1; 66.4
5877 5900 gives 4.1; 47.7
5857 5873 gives -0.8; 60.8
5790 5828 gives -3.3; 62.8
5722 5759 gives -1.8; 60.3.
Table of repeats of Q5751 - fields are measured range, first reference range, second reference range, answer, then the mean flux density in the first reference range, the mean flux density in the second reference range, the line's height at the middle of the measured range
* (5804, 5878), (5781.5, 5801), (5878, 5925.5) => -0.08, 62.5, 53.4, 58.4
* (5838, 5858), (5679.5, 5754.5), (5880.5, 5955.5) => -0.10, 59.9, 55.6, 57.1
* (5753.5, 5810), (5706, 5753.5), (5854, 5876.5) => -0.02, 59.9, 60.4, 60.1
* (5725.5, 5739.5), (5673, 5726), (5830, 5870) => 0.01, 60.3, 62.8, 60.9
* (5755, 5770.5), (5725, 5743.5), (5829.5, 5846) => 0.06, 60.4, 67.1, 62.2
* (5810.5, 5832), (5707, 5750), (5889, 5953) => -0.11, 59.8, 56.4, 58.2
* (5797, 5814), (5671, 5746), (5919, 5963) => -0.03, 60.3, 59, 59.7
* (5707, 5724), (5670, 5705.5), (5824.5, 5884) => 0.03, 61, 62.3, 61.2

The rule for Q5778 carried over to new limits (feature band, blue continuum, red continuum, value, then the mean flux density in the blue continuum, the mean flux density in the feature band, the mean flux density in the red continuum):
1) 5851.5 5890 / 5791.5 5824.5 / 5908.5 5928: 2.5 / 62.3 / 56.8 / 59.5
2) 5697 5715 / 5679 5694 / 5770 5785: 1.8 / 63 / 56.7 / 62.5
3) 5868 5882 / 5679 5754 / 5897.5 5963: -0.3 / 60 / 60.2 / 58.6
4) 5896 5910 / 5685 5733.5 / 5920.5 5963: 0.8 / 59.1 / 55.7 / 59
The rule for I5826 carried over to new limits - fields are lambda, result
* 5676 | 64.89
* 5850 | 60.21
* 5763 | 56.57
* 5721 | 61.78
